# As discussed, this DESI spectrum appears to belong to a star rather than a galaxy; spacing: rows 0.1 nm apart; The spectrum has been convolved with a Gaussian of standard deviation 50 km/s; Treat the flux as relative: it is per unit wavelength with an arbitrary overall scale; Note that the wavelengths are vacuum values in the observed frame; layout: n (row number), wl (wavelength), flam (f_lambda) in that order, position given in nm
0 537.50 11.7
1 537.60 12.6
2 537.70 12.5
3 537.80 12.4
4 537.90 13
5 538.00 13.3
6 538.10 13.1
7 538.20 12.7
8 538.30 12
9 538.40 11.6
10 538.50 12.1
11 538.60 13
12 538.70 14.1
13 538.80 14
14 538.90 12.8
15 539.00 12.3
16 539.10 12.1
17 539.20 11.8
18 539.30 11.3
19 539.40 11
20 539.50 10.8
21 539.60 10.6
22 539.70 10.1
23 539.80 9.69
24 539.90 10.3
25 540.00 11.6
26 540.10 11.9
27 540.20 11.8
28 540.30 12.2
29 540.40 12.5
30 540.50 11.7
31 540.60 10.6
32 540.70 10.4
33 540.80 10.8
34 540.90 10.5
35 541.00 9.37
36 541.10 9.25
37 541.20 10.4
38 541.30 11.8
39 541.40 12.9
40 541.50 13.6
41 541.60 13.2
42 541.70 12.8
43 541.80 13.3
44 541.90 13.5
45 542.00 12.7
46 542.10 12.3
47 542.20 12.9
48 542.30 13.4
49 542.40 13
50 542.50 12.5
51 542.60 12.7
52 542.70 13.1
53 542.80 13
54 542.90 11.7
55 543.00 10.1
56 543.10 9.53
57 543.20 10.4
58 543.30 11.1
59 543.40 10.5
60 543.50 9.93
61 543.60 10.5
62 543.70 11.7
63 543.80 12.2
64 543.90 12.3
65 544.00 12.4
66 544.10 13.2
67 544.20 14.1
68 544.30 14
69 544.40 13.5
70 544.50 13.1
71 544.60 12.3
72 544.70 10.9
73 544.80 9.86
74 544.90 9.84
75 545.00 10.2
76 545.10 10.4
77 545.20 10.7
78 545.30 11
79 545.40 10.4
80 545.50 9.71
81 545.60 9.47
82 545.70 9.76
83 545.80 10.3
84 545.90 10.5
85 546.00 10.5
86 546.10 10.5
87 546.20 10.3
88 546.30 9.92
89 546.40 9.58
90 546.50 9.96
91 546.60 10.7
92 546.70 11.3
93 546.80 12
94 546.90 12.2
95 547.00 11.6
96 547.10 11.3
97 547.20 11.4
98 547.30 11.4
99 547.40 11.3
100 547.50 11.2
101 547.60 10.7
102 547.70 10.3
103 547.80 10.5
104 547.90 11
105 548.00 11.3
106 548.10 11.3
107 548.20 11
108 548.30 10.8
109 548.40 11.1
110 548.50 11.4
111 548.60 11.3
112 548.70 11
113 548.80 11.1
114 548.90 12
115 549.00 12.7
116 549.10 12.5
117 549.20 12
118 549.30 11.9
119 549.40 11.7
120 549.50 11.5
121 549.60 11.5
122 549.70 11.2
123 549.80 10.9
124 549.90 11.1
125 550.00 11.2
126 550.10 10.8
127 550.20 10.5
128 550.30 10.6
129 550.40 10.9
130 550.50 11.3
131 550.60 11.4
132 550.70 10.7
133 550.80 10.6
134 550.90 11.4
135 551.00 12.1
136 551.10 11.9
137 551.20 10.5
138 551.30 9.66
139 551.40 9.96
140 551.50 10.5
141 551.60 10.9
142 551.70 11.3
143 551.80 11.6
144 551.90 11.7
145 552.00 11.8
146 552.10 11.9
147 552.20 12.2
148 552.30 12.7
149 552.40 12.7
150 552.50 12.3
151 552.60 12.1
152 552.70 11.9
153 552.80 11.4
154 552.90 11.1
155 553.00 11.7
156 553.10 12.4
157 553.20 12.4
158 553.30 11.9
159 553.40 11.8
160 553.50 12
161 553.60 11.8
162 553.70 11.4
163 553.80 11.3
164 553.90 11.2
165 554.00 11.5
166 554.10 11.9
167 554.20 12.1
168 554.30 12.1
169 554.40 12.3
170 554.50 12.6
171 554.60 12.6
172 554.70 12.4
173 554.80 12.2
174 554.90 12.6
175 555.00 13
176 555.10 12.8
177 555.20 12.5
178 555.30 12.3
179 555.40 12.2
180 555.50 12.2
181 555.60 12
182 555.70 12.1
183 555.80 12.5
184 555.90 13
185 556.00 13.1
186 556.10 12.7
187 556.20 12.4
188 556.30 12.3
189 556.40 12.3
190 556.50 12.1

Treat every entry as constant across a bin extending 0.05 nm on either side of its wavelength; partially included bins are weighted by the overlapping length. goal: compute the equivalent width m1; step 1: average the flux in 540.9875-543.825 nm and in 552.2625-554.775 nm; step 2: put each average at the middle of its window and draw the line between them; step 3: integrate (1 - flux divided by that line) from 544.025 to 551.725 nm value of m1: 0.52 nm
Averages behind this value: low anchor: 11.9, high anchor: 12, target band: 11.1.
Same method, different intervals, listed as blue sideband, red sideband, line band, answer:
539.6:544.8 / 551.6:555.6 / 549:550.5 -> 0.08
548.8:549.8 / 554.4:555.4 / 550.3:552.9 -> 0.15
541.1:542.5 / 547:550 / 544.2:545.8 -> 0.12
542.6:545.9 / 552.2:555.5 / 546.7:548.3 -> 0.05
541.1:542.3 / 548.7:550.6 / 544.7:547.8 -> 0.33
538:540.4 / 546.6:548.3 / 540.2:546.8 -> 0.06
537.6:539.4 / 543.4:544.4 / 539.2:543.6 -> 0.30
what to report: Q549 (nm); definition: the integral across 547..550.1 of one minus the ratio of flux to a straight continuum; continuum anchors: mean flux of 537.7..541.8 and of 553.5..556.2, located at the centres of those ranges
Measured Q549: 0.19 nm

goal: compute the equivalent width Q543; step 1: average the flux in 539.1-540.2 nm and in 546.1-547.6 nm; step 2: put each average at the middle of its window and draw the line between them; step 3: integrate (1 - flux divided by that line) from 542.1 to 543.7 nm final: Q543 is -0.09 nm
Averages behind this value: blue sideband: 11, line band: 11.6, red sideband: 11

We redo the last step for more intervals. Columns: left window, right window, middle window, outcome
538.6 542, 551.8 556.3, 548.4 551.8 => 0.227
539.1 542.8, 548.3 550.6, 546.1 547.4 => 0.059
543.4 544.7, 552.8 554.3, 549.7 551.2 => 0.106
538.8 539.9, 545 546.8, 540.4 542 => -0.091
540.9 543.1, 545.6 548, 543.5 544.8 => -0.088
